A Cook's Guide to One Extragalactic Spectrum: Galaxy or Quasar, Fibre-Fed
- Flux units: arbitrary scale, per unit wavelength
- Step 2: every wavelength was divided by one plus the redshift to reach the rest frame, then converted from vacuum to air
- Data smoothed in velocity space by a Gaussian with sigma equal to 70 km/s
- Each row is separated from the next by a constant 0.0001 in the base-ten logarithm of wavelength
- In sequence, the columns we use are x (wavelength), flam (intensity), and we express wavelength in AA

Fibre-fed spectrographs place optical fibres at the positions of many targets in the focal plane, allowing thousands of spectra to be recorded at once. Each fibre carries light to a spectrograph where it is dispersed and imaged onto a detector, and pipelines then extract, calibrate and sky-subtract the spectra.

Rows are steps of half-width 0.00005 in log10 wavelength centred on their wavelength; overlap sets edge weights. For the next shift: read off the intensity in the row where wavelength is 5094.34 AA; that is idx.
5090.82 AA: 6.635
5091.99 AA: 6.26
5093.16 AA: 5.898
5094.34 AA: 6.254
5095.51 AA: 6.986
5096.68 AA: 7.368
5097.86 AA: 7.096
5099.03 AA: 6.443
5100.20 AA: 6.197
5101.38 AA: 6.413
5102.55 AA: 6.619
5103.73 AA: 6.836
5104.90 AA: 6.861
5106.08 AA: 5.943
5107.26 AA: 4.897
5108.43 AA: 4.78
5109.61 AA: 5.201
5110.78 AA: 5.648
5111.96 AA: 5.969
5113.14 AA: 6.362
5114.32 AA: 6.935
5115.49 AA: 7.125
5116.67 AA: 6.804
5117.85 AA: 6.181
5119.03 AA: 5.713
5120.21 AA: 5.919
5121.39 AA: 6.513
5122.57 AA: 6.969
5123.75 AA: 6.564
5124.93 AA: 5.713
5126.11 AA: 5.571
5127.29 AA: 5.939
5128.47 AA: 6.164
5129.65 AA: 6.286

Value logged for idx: 6.254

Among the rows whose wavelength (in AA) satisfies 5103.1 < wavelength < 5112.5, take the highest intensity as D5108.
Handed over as 6.861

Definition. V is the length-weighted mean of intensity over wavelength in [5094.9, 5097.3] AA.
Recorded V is 7.17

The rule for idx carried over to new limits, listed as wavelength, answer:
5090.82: 6.635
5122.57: 6.969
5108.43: 4.78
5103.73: 6.836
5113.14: 6.362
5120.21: 5.919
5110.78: 5.648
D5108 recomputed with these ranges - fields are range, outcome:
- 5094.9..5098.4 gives 7.368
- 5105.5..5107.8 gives 5.943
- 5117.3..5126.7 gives 6.969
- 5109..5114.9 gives 6.935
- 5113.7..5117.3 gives 7.125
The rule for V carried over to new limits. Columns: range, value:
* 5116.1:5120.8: 6.15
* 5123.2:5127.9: 5.94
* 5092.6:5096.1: 6.38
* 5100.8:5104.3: 6.62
